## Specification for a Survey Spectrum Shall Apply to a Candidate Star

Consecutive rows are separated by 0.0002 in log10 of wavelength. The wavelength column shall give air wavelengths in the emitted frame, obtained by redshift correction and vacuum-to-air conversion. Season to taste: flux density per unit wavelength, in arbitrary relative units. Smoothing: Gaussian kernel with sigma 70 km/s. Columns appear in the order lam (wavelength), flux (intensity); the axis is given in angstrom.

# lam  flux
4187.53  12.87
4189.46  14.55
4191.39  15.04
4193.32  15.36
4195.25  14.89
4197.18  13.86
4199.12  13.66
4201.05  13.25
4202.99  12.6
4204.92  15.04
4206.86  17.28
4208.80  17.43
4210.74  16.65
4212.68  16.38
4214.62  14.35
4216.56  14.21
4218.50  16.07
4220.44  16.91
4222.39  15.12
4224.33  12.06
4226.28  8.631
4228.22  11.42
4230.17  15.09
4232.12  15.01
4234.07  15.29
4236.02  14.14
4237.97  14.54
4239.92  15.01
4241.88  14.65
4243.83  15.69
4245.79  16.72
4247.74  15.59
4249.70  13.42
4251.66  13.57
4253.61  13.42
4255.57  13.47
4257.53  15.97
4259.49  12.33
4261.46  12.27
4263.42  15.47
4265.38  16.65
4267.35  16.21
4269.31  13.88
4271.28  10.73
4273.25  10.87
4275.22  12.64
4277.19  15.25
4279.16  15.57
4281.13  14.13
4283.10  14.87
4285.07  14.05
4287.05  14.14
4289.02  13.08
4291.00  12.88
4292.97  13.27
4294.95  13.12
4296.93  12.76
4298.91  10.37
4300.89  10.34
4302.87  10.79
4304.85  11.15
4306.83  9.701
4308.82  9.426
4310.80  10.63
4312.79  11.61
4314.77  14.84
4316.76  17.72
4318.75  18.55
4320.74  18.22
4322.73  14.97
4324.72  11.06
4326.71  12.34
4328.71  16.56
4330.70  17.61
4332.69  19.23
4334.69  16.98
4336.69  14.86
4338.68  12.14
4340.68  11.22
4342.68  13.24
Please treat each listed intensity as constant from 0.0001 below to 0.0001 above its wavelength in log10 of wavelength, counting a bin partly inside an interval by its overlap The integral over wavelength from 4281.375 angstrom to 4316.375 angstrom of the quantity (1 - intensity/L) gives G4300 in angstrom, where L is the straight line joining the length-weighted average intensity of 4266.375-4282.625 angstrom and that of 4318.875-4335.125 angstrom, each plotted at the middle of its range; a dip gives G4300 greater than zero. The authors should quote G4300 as 5.7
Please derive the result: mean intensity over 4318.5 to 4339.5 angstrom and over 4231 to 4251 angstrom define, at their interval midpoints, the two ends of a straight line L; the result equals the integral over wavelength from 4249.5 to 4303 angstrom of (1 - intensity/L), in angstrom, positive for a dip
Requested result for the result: 6.2 angstrom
